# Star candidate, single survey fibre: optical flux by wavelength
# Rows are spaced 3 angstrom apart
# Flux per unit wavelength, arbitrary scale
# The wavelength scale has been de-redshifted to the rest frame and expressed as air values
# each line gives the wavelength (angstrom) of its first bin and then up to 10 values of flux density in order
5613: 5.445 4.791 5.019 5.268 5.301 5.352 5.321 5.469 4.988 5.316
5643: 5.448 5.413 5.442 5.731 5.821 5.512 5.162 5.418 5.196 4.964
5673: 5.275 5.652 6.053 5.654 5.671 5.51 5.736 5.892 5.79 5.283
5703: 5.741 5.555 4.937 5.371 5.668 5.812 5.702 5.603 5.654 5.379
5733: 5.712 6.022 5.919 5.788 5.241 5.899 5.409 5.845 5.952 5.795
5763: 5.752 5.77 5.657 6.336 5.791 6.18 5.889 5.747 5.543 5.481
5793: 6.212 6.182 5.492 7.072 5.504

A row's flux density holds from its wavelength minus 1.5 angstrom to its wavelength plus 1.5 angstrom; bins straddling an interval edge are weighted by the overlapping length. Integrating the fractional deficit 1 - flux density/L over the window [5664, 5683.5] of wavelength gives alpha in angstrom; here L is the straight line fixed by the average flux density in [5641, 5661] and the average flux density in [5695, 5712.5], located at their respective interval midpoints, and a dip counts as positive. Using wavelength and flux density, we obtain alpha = 0.13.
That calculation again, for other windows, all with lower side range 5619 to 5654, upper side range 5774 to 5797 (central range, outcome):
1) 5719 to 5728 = 0.00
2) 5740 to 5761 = 0.17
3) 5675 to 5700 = -0.83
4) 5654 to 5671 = 0.33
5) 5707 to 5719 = 0.40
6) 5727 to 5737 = 0.01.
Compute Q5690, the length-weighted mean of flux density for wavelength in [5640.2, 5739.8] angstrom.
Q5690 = 5.56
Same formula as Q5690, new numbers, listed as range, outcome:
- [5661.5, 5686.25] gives 5.47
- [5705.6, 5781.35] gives 5.72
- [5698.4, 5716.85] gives 5.44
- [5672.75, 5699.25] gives 5.7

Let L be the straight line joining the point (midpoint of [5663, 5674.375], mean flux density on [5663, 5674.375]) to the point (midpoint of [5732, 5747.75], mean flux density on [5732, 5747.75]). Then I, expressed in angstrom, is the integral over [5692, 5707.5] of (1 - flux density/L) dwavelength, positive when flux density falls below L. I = -0.6 angstrom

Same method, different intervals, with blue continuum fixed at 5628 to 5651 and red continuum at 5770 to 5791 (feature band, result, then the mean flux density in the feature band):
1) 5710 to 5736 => 0.1 angstrom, 5.62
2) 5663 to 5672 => 0.4 angstrom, 5.18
